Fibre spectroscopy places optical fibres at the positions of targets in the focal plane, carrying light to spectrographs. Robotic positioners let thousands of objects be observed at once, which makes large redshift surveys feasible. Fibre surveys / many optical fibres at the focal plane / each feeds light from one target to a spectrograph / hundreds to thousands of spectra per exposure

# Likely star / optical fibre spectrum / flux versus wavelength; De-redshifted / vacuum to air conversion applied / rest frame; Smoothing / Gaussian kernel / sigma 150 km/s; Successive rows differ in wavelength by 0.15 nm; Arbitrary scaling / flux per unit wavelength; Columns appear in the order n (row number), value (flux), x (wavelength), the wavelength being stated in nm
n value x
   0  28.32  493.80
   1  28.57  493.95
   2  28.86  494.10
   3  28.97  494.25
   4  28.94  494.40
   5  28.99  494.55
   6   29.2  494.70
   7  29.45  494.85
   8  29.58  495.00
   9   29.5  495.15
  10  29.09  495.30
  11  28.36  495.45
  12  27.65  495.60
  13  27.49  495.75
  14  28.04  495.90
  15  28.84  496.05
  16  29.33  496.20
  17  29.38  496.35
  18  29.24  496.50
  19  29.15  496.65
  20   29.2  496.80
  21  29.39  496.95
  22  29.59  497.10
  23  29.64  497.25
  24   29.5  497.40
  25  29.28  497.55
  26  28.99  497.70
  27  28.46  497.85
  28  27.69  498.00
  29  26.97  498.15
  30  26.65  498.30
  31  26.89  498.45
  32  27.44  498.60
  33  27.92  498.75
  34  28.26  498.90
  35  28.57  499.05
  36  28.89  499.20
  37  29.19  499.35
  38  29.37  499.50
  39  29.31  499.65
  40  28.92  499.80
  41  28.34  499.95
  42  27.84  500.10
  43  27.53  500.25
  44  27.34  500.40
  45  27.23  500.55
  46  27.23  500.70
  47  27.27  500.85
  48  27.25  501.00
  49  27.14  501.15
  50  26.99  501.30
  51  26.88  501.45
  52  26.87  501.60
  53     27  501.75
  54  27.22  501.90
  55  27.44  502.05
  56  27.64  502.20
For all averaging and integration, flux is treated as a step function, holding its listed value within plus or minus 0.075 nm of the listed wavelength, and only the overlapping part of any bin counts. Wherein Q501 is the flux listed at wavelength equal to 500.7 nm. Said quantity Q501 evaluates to 27.23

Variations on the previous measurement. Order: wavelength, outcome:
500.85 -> 27.27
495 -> 29.58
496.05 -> 28.84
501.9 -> 27.22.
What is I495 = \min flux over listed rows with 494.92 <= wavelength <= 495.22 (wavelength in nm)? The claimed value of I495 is 29.5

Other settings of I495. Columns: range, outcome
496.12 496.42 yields 29.33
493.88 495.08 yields 28.57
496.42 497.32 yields 29.15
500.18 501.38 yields 26.99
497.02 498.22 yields 26.97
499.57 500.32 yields 27.53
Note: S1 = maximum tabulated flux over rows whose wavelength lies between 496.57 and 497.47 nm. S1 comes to 29.64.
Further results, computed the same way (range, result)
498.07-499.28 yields 28.89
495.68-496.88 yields 29.38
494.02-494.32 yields 28.97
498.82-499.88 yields 29.37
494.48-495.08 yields 29.58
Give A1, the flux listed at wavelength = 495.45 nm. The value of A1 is 28.36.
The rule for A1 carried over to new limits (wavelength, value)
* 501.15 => 27.14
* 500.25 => 27.53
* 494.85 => 29.45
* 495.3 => 29.09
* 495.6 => 27.65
